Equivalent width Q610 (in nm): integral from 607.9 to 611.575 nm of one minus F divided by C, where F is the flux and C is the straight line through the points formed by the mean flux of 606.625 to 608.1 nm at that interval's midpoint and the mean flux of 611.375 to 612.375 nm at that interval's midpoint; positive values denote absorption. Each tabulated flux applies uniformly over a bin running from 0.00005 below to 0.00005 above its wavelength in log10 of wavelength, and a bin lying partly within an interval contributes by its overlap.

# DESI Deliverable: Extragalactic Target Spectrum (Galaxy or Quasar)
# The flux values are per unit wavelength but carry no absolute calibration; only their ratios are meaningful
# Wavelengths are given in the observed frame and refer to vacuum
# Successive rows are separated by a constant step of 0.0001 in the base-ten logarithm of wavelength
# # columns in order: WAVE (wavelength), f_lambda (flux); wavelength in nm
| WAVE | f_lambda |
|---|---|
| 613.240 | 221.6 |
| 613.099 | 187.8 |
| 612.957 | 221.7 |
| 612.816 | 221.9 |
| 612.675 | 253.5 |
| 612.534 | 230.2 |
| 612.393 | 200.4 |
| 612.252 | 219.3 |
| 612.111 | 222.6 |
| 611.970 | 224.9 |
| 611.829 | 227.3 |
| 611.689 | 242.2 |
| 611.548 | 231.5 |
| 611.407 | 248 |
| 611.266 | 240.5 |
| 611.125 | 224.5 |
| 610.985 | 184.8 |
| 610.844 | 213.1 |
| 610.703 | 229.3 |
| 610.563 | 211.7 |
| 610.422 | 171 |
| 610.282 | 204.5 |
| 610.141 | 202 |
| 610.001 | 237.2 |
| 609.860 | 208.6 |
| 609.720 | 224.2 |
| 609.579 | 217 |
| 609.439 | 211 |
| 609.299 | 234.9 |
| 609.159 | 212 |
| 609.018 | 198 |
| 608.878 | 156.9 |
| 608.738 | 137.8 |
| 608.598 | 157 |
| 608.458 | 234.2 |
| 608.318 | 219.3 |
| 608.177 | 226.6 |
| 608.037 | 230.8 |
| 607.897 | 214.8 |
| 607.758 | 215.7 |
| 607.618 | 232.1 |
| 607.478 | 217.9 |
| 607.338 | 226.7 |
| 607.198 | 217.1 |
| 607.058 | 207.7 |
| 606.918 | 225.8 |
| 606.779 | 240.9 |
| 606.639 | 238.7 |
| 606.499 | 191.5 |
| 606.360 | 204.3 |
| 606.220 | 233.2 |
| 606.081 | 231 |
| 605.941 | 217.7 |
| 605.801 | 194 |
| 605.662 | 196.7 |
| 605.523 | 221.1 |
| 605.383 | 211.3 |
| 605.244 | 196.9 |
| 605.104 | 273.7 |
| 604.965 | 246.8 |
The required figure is 0.26 nm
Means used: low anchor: 224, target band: 210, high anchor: 229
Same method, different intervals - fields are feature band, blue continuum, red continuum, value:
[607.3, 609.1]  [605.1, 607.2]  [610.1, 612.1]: 0.11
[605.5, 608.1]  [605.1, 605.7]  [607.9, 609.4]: -0.12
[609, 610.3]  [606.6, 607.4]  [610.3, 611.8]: 0.03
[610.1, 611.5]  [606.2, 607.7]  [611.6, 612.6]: 0.06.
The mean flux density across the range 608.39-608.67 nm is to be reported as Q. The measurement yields 195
